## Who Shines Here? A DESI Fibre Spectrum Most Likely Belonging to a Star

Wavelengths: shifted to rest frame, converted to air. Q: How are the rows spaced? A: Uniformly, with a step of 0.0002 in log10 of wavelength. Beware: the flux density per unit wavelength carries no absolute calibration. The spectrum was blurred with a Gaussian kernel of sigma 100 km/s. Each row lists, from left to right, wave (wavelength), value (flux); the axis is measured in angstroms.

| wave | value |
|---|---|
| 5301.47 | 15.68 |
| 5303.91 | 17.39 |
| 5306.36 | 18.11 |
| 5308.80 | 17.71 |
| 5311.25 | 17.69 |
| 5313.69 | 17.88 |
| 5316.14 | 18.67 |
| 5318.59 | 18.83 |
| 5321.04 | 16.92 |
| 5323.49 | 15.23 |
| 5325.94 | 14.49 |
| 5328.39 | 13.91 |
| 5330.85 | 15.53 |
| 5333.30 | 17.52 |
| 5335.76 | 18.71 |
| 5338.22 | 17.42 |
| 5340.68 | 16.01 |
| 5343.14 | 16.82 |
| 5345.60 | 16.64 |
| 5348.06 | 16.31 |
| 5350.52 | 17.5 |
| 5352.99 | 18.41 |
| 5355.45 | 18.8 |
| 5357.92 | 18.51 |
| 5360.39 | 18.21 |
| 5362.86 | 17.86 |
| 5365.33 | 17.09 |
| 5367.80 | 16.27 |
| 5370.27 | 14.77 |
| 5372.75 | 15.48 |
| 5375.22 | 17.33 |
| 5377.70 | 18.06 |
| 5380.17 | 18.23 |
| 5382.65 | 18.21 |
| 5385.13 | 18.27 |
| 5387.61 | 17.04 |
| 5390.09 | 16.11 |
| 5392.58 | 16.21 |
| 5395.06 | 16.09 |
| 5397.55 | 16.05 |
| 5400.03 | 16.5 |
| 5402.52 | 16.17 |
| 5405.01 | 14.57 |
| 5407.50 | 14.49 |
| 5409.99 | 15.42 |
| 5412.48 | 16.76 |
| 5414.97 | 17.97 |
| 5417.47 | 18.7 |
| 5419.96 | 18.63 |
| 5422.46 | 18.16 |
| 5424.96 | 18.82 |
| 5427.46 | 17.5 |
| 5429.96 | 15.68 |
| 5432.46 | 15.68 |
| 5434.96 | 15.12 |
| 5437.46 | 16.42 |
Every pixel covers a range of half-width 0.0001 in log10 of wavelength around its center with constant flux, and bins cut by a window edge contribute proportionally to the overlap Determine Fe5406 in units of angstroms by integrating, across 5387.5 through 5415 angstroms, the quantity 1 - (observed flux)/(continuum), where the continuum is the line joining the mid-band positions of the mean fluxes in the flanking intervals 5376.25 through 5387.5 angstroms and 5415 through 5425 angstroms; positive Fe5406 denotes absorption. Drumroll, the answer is 3.4 angstroms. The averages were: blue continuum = 18.1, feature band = 16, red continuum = 18.5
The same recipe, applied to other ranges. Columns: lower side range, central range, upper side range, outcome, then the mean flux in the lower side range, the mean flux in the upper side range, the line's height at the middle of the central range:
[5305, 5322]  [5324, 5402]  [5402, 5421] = 1.7 angstroms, 18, 16.6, 17.3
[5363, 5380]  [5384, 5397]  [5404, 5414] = -0.5 angstroms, 16.7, 15.4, 16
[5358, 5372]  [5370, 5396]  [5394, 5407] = -1.0 angstroms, 16.9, 15.8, 16.3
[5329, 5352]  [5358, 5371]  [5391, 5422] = -0.3 angstroms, 16.9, 16.5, 16.7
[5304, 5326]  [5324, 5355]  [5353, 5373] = 1.3 angstroms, 17.4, 17.3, 17.4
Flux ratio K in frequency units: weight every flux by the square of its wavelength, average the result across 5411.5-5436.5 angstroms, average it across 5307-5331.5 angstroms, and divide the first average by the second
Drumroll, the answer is 1.07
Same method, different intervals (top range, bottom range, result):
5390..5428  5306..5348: 1.02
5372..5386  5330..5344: 1.05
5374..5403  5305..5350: 1.03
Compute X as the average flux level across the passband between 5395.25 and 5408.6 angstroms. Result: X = 15.6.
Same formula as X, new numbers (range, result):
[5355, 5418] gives 16.8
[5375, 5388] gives 18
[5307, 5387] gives 17.2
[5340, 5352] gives 16.7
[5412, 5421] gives 18.1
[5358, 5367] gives 17.7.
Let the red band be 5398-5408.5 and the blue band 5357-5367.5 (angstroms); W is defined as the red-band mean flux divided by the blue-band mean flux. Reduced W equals 0.9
